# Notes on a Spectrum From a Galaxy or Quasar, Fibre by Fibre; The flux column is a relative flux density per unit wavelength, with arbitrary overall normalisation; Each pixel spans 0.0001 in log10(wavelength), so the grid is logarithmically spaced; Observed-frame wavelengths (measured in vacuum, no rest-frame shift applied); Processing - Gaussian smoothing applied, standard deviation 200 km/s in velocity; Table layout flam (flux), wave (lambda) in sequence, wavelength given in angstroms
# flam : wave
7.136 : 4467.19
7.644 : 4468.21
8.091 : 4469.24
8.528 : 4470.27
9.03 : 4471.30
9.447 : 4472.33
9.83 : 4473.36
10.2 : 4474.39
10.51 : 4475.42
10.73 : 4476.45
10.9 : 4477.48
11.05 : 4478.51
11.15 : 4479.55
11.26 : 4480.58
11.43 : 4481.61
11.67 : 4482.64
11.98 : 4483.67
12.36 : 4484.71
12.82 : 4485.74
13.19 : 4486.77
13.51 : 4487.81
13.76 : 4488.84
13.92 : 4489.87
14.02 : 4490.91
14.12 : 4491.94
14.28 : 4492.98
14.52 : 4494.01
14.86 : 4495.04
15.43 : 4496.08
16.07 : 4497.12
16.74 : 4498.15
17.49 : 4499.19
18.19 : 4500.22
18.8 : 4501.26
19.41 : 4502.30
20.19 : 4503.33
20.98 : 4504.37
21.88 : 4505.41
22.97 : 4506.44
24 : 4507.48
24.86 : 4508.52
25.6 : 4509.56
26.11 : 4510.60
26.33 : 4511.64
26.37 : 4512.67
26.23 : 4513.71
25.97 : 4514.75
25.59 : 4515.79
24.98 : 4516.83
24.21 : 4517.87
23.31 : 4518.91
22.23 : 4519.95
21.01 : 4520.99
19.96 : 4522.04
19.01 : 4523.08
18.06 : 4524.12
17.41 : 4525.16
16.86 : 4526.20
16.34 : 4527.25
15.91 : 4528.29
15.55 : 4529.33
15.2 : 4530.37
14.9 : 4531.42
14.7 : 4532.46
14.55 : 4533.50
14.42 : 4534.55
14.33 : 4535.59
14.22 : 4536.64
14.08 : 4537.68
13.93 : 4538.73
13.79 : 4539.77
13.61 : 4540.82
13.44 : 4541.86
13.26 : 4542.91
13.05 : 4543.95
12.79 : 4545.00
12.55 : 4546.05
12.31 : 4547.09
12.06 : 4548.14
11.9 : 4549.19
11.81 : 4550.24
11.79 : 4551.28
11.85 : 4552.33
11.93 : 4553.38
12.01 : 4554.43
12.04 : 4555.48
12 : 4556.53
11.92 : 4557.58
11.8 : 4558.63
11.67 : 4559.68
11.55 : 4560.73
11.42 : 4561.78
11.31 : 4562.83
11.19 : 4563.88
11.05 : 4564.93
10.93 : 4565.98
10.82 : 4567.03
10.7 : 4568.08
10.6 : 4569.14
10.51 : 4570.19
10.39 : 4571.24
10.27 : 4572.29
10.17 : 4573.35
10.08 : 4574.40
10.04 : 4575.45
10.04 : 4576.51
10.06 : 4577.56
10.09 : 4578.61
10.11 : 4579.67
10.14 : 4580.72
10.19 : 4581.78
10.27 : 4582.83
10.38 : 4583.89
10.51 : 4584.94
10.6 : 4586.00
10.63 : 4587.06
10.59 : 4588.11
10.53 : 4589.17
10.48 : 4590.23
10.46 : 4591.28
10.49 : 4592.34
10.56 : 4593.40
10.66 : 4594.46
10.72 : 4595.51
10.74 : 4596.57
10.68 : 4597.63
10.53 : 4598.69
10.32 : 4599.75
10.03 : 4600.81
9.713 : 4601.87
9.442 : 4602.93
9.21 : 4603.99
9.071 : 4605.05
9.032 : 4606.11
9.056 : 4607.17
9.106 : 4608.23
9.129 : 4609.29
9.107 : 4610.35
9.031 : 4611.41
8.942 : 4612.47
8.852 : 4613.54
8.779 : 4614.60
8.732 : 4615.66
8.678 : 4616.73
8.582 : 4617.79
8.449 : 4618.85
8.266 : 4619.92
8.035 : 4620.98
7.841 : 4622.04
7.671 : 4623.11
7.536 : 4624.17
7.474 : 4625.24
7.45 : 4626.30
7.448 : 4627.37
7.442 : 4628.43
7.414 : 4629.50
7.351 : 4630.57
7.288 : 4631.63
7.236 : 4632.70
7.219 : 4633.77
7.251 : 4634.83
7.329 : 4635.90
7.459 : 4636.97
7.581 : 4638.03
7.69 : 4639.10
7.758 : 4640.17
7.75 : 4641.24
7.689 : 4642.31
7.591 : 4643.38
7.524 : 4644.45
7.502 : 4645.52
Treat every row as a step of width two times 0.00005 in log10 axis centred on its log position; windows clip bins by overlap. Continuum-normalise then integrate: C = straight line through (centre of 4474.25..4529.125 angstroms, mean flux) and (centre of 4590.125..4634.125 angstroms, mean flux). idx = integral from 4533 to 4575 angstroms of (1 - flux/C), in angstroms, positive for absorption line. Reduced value 4.7 angstroms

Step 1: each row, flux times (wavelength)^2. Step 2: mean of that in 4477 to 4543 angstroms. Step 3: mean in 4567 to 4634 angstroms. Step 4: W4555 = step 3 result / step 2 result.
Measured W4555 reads 0.56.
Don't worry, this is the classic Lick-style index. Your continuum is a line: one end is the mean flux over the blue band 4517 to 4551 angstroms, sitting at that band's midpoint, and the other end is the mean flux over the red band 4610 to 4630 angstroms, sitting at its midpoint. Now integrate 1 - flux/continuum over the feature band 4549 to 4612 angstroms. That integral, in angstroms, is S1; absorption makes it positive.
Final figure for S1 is 5.4 angstroms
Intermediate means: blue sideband 15.7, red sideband 8.19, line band 10.5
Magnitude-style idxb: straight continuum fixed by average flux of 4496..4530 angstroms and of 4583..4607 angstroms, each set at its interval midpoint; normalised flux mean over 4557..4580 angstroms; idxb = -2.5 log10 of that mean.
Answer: 0.26 mag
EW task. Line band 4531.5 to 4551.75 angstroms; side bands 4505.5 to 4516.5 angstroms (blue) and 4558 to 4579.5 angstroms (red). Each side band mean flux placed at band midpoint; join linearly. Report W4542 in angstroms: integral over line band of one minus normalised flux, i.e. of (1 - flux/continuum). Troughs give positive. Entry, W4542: 4.9 angstroms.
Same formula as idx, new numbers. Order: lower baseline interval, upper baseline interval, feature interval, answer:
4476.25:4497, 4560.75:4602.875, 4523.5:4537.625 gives -4.5 angstroms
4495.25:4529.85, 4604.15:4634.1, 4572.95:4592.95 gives 3.5 angstroms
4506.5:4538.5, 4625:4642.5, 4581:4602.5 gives 3.1 angstroms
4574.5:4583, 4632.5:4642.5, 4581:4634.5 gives -1.8 angstroms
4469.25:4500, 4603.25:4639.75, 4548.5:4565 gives -2.4 angstroms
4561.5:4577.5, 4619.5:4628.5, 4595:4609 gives -1.5 angstroms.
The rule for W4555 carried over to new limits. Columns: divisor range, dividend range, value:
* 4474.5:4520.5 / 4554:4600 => 0.62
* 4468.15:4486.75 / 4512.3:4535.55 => 1.87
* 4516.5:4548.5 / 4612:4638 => 0.51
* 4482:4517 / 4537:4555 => 0.69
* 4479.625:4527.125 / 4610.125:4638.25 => 0.45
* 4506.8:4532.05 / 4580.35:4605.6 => 0.50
